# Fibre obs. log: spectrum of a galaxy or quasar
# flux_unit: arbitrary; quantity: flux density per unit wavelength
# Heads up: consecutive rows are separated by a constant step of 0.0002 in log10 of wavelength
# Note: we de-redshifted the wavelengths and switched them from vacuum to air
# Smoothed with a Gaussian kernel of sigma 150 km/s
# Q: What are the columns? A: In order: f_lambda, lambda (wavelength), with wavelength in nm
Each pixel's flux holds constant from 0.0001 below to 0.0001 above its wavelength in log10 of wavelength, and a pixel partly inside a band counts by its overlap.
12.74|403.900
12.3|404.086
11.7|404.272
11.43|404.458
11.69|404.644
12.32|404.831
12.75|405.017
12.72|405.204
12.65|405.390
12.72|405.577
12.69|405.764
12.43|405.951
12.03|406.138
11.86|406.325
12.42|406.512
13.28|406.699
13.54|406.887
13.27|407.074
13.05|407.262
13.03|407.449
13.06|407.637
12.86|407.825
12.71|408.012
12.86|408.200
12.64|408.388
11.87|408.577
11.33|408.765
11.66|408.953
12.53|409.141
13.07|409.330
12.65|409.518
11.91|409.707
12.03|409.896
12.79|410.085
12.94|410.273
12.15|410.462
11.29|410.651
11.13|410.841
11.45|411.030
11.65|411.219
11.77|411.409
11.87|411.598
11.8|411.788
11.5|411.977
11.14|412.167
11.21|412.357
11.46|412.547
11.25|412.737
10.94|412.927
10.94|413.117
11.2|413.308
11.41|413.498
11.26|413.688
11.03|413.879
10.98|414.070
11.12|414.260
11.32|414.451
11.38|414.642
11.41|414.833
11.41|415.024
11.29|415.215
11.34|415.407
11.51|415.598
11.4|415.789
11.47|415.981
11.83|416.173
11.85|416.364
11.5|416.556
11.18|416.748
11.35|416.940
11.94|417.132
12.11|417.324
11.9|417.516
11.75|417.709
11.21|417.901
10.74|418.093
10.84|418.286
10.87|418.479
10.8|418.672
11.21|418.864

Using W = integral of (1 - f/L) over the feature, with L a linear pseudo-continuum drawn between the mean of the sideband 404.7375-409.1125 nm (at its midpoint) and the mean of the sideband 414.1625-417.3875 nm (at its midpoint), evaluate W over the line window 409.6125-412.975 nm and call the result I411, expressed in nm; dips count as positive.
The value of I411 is 0.101 nm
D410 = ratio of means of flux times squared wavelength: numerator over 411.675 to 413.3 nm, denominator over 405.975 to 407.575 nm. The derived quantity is 0.9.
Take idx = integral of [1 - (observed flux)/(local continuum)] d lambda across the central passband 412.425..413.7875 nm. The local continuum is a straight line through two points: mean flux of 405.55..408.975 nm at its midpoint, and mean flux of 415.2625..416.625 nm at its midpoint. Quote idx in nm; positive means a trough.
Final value 0.079 nm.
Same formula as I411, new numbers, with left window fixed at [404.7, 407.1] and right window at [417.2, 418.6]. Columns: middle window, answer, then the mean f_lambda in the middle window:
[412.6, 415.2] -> 0.124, 11.2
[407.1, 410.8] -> -0.039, 12.4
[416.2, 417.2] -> -0.009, 11.6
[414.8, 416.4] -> 0.014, 11.5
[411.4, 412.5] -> 0.042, 11.5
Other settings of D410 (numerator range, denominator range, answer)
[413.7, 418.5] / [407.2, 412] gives 0.96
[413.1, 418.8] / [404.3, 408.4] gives 0.94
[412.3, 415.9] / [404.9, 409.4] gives 0.92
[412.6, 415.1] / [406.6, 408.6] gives 0.89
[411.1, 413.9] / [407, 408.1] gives 0.90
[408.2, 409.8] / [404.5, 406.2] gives 1.00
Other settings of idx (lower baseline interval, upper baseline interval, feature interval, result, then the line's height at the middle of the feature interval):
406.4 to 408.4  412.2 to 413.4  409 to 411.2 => -0.013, 12.1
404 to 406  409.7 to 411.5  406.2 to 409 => -0.119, 12.1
